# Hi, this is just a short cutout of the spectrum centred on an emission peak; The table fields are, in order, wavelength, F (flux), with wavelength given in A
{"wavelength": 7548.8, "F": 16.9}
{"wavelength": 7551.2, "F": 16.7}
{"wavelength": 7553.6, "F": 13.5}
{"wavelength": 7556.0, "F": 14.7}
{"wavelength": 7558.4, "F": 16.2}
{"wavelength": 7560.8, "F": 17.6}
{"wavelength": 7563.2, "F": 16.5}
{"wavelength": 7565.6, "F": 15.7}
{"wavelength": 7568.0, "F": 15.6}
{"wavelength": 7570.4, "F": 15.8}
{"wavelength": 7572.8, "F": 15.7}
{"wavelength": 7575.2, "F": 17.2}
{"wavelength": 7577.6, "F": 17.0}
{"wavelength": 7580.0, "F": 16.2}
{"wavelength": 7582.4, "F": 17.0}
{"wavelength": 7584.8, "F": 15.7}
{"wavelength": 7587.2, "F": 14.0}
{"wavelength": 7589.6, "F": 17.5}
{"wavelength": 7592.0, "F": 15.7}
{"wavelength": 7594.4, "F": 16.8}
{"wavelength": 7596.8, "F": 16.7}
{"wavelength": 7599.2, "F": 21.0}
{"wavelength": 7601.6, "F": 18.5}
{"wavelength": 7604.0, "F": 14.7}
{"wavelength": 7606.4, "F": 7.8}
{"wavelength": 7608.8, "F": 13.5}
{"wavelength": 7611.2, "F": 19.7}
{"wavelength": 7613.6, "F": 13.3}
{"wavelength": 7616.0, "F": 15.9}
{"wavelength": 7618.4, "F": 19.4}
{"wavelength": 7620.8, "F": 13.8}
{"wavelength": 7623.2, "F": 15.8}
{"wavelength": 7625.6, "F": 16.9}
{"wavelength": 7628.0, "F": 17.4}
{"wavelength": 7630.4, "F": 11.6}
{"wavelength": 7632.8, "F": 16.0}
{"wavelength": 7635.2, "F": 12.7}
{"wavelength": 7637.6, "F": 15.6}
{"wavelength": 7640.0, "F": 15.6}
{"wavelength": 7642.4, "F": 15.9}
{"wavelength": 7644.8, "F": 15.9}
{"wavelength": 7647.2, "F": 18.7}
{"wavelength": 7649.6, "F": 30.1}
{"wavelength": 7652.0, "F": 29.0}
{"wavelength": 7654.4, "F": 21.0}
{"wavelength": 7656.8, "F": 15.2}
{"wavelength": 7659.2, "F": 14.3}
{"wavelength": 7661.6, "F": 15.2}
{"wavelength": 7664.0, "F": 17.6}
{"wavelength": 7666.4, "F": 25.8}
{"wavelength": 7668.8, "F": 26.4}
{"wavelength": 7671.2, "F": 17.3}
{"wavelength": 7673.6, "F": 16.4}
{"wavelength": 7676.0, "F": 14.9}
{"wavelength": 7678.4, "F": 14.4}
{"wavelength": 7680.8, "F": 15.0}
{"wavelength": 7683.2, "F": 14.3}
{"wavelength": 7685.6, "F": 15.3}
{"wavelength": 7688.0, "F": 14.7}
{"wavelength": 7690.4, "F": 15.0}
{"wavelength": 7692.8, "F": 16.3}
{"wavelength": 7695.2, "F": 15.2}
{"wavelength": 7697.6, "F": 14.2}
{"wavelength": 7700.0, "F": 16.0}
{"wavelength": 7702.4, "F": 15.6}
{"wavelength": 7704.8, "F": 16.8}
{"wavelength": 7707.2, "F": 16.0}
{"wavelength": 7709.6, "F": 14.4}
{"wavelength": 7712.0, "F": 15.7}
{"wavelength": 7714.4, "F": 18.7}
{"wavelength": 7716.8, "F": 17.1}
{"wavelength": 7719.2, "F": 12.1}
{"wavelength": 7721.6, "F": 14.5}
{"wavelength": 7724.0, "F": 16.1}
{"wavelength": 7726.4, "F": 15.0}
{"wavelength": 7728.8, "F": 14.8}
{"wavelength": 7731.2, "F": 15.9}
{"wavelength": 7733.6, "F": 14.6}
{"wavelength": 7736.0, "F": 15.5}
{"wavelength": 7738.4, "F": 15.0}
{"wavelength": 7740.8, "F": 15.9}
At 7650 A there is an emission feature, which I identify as [S II]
